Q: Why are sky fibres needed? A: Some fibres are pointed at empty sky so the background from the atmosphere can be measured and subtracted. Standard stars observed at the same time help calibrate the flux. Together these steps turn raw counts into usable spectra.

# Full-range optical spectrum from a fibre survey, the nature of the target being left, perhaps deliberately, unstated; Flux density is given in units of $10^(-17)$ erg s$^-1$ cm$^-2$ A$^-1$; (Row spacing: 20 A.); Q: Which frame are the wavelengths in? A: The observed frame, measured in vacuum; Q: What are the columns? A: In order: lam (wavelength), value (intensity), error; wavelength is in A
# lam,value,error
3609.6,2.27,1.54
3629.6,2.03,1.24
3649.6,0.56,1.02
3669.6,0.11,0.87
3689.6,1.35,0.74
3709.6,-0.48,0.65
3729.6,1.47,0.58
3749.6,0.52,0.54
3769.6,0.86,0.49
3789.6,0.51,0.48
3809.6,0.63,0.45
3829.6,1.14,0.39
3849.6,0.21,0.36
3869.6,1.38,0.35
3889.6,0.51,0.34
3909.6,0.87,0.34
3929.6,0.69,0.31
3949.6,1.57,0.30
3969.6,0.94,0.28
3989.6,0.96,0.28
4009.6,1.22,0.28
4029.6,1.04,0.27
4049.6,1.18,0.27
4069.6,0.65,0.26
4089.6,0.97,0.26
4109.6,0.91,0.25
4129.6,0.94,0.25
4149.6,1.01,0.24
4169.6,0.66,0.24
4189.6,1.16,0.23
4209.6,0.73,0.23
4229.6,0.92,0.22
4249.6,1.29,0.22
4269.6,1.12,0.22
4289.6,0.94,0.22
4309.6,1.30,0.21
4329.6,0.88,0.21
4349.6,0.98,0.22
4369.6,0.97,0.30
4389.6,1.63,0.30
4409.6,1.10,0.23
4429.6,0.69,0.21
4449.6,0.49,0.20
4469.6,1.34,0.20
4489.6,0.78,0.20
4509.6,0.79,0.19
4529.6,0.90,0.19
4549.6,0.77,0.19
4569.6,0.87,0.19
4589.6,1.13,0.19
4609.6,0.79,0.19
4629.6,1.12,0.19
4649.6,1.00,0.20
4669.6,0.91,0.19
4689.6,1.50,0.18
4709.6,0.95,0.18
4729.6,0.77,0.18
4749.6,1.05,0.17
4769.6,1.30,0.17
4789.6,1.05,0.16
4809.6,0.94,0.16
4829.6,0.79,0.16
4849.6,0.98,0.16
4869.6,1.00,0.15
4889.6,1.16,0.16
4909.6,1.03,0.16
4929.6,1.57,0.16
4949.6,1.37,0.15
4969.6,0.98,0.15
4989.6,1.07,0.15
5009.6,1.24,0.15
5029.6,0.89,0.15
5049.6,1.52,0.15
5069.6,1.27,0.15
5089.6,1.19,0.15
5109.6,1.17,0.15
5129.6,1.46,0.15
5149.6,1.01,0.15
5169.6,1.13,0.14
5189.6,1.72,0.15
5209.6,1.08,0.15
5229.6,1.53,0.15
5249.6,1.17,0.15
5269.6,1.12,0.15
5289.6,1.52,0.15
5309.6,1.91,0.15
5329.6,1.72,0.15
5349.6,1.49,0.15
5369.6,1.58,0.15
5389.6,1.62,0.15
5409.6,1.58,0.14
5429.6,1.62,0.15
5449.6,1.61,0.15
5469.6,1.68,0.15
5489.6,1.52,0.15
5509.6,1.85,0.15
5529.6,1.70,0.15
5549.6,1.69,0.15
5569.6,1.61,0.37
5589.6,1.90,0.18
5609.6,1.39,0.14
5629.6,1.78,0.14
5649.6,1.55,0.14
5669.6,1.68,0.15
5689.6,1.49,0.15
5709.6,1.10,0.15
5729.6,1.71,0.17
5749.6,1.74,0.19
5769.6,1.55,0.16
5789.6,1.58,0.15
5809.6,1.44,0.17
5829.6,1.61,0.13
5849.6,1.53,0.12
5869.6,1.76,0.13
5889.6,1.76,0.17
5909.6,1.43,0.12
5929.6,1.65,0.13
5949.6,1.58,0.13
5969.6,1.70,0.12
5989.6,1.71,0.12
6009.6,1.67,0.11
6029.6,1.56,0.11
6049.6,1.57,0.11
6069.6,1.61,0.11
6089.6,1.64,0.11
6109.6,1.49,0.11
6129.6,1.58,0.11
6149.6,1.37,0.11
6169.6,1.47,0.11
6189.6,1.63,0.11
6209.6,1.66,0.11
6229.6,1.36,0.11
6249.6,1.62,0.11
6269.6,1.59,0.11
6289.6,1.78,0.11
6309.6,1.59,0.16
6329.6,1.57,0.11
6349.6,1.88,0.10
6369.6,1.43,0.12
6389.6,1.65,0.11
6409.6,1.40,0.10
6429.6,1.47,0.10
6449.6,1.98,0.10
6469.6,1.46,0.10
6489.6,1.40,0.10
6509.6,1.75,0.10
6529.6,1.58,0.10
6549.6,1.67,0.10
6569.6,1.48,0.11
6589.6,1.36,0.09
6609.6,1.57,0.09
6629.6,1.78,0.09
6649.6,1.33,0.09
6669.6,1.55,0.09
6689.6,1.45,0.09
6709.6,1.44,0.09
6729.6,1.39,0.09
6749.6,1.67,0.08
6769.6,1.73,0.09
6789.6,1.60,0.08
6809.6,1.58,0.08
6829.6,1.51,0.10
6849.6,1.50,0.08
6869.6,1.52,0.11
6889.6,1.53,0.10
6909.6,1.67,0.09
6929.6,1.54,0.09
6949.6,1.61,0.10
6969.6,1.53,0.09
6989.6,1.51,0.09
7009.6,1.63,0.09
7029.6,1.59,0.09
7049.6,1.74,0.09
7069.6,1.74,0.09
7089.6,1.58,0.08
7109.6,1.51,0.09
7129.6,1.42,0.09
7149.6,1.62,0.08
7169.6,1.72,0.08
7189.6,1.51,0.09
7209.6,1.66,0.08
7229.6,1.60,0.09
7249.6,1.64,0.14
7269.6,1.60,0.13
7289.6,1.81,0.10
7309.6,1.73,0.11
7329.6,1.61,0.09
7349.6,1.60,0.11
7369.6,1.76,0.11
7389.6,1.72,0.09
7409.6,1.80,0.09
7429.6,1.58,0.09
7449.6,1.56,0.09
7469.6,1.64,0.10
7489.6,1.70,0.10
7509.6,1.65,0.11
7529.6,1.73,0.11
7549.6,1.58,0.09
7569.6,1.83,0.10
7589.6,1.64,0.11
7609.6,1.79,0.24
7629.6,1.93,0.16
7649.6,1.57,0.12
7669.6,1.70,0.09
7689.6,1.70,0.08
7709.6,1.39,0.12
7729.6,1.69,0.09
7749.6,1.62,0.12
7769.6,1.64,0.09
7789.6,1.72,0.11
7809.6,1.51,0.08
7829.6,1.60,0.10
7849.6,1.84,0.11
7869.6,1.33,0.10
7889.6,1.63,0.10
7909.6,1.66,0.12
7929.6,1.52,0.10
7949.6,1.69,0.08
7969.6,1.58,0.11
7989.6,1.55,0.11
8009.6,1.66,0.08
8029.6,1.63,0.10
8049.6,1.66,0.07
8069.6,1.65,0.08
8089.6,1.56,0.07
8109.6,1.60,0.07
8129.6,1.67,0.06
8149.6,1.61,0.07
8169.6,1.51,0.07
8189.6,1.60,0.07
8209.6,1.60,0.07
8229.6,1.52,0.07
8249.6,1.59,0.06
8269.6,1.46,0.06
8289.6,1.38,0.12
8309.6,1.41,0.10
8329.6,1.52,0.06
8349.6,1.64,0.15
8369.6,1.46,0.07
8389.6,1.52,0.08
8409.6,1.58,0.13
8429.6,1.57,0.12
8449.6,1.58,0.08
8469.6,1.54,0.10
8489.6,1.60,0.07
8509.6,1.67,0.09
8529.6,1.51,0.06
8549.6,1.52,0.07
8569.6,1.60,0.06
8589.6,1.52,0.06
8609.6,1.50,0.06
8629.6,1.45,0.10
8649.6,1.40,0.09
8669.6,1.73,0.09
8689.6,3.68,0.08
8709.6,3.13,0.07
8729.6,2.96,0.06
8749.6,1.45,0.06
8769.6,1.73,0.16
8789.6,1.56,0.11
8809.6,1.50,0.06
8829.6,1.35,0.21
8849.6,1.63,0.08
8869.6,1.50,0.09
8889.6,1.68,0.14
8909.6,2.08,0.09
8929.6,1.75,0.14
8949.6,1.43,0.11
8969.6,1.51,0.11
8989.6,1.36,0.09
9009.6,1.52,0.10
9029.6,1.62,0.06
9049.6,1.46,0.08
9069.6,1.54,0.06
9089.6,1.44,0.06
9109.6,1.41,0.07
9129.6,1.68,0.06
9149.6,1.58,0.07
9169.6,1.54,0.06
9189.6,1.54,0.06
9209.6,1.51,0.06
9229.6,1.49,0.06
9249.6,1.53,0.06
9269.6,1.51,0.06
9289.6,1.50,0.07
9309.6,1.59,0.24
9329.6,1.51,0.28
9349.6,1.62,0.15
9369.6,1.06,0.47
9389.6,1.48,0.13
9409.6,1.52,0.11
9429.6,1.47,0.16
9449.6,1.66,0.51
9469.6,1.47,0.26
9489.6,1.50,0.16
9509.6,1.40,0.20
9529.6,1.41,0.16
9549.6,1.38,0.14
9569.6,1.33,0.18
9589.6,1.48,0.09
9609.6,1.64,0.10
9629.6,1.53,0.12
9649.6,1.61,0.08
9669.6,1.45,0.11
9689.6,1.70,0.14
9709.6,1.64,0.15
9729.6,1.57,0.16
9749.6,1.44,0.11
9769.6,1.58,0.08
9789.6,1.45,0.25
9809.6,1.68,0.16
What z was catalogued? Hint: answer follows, 0.33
